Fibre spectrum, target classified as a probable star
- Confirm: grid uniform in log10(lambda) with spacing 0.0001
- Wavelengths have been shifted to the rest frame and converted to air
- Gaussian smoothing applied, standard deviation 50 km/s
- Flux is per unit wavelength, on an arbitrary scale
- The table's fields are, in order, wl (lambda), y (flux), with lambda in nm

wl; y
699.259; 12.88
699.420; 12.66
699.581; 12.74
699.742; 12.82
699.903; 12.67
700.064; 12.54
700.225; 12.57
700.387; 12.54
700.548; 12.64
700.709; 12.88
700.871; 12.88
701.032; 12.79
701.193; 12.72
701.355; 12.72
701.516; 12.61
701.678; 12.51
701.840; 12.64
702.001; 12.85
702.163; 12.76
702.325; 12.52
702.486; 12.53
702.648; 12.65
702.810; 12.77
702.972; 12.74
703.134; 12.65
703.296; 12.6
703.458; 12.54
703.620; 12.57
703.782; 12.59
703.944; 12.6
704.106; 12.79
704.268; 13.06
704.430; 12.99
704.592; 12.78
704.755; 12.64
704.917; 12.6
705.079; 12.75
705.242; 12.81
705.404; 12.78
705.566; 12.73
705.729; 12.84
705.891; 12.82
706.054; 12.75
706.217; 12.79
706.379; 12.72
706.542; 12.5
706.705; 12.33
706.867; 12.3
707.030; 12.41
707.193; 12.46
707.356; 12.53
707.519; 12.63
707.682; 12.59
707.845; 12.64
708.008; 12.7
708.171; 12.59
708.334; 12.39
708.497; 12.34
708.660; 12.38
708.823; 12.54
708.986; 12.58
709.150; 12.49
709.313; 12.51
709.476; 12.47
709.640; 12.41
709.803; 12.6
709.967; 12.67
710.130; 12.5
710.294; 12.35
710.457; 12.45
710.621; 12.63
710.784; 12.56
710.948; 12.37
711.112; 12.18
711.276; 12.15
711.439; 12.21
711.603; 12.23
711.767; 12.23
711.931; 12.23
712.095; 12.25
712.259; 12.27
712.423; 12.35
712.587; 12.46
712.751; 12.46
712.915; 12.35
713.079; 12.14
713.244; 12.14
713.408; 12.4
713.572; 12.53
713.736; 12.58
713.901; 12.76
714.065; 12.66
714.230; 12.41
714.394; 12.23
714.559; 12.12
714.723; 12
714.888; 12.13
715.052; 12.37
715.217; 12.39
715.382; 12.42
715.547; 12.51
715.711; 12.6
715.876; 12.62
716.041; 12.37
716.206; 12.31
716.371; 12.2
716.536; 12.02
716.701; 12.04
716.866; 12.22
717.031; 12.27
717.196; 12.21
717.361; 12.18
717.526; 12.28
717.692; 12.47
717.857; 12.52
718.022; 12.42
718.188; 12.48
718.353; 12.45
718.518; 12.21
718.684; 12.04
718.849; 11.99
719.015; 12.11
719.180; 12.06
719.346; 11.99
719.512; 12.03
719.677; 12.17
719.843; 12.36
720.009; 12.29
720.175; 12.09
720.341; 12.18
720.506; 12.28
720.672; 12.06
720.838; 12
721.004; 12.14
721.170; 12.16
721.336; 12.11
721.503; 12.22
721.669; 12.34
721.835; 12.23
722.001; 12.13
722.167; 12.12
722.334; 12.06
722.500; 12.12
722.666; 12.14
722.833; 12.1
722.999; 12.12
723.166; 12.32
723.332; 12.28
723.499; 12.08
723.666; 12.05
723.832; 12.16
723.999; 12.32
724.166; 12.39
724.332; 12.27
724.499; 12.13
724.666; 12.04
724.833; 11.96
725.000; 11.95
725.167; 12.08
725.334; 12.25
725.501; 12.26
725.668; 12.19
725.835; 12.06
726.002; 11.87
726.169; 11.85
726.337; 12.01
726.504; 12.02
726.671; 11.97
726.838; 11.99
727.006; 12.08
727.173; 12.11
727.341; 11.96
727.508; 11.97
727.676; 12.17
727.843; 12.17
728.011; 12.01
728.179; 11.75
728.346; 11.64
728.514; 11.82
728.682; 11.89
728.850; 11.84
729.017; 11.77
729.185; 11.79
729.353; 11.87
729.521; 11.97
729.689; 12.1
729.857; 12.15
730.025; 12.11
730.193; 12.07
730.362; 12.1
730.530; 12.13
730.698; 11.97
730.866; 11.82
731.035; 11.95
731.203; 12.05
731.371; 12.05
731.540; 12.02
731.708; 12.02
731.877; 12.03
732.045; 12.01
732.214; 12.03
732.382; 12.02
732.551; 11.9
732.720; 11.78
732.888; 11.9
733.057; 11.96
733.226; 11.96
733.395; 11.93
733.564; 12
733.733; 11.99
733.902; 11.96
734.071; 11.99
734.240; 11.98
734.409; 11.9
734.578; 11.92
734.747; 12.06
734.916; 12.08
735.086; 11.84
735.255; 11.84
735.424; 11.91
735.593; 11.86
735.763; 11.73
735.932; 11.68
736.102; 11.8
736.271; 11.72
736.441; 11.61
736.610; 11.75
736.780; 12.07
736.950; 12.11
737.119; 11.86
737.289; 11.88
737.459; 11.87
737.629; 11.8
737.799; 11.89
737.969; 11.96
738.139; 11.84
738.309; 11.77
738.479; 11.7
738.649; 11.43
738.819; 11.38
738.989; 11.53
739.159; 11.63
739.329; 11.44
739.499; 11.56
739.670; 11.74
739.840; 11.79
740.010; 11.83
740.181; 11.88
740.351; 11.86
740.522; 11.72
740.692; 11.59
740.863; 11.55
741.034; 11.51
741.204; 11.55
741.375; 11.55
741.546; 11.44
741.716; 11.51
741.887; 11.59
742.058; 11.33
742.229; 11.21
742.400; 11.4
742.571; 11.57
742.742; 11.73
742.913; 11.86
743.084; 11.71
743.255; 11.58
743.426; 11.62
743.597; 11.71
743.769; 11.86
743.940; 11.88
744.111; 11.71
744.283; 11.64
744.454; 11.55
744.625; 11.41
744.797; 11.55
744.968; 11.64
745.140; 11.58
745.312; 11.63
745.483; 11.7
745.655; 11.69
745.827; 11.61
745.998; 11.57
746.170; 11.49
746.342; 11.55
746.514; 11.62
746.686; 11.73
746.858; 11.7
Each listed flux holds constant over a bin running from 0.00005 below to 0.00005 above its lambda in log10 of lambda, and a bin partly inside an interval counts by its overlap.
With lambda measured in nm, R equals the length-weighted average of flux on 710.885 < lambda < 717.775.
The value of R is 12.3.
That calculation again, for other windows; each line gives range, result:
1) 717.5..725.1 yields 12.2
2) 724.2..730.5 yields 12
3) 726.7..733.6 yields 12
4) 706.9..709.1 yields 12.5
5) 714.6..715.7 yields 12.3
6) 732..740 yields 11.8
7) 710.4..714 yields 12.4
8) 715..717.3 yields 12.3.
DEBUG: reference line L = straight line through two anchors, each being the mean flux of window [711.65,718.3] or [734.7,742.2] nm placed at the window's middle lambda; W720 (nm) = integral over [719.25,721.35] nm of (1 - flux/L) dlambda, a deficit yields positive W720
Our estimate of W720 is 0.01 nm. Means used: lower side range 12.3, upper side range 11.7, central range 12.1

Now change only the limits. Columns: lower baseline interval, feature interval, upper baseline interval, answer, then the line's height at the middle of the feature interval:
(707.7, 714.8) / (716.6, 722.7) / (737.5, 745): 0.00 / 12.2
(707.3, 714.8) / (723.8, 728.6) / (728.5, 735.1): 0.02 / 12.1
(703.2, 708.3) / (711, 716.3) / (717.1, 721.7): 0.02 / 12.4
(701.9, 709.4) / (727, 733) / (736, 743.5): -0.01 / 11.9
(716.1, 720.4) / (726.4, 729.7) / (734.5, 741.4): 0.01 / 12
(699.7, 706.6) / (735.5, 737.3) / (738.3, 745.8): -0.01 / 11.8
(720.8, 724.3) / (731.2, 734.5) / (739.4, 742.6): -0.04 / 11.8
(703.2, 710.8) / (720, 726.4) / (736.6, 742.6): 0.00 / 12.1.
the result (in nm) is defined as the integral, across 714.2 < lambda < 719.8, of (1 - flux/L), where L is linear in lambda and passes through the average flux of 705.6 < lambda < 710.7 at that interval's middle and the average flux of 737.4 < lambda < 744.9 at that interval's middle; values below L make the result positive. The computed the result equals 0.02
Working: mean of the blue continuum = 12.5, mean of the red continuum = 11.6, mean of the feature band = 12.3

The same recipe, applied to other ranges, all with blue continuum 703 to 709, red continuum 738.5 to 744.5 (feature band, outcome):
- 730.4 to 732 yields -0.013 nm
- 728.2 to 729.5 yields 0.018 nm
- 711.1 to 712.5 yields 0.026 nm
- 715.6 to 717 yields 0.004 nm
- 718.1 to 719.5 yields 0.012 nm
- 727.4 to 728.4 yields 0.004 nm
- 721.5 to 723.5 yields -0.003 nm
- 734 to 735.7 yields -0.019 nm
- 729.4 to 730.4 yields -0.011 nm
